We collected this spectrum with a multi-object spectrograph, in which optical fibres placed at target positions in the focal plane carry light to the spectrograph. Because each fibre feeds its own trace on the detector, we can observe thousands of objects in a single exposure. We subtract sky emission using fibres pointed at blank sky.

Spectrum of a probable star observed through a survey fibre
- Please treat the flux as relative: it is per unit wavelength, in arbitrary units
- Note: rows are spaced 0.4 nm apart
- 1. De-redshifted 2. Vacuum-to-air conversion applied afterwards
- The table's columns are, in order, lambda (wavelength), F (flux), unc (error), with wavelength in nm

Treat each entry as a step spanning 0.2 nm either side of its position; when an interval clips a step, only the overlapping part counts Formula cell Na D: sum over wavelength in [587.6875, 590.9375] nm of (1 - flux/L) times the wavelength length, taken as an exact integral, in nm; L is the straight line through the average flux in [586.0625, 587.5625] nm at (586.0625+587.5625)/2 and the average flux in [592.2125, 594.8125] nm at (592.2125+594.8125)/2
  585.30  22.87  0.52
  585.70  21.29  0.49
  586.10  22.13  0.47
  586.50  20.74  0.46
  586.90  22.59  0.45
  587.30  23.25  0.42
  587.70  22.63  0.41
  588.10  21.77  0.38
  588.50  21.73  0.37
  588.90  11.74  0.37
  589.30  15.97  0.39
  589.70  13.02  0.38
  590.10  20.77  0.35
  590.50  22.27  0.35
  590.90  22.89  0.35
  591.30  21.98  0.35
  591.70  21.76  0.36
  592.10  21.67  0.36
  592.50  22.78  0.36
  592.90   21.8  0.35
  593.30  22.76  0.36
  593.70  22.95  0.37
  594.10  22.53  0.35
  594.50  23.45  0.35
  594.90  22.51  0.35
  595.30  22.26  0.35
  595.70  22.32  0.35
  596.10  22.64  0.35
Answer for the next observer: 0.52 nm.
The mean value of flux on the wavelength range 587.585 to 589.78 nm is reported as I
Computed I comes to 17.9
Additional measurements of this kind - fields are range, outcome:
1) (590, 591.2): 22.1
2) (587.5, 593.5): 20.4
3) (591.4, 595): 22.5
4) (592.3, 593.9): 22.6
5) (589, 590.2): 15.8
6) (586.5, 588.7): 22.2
